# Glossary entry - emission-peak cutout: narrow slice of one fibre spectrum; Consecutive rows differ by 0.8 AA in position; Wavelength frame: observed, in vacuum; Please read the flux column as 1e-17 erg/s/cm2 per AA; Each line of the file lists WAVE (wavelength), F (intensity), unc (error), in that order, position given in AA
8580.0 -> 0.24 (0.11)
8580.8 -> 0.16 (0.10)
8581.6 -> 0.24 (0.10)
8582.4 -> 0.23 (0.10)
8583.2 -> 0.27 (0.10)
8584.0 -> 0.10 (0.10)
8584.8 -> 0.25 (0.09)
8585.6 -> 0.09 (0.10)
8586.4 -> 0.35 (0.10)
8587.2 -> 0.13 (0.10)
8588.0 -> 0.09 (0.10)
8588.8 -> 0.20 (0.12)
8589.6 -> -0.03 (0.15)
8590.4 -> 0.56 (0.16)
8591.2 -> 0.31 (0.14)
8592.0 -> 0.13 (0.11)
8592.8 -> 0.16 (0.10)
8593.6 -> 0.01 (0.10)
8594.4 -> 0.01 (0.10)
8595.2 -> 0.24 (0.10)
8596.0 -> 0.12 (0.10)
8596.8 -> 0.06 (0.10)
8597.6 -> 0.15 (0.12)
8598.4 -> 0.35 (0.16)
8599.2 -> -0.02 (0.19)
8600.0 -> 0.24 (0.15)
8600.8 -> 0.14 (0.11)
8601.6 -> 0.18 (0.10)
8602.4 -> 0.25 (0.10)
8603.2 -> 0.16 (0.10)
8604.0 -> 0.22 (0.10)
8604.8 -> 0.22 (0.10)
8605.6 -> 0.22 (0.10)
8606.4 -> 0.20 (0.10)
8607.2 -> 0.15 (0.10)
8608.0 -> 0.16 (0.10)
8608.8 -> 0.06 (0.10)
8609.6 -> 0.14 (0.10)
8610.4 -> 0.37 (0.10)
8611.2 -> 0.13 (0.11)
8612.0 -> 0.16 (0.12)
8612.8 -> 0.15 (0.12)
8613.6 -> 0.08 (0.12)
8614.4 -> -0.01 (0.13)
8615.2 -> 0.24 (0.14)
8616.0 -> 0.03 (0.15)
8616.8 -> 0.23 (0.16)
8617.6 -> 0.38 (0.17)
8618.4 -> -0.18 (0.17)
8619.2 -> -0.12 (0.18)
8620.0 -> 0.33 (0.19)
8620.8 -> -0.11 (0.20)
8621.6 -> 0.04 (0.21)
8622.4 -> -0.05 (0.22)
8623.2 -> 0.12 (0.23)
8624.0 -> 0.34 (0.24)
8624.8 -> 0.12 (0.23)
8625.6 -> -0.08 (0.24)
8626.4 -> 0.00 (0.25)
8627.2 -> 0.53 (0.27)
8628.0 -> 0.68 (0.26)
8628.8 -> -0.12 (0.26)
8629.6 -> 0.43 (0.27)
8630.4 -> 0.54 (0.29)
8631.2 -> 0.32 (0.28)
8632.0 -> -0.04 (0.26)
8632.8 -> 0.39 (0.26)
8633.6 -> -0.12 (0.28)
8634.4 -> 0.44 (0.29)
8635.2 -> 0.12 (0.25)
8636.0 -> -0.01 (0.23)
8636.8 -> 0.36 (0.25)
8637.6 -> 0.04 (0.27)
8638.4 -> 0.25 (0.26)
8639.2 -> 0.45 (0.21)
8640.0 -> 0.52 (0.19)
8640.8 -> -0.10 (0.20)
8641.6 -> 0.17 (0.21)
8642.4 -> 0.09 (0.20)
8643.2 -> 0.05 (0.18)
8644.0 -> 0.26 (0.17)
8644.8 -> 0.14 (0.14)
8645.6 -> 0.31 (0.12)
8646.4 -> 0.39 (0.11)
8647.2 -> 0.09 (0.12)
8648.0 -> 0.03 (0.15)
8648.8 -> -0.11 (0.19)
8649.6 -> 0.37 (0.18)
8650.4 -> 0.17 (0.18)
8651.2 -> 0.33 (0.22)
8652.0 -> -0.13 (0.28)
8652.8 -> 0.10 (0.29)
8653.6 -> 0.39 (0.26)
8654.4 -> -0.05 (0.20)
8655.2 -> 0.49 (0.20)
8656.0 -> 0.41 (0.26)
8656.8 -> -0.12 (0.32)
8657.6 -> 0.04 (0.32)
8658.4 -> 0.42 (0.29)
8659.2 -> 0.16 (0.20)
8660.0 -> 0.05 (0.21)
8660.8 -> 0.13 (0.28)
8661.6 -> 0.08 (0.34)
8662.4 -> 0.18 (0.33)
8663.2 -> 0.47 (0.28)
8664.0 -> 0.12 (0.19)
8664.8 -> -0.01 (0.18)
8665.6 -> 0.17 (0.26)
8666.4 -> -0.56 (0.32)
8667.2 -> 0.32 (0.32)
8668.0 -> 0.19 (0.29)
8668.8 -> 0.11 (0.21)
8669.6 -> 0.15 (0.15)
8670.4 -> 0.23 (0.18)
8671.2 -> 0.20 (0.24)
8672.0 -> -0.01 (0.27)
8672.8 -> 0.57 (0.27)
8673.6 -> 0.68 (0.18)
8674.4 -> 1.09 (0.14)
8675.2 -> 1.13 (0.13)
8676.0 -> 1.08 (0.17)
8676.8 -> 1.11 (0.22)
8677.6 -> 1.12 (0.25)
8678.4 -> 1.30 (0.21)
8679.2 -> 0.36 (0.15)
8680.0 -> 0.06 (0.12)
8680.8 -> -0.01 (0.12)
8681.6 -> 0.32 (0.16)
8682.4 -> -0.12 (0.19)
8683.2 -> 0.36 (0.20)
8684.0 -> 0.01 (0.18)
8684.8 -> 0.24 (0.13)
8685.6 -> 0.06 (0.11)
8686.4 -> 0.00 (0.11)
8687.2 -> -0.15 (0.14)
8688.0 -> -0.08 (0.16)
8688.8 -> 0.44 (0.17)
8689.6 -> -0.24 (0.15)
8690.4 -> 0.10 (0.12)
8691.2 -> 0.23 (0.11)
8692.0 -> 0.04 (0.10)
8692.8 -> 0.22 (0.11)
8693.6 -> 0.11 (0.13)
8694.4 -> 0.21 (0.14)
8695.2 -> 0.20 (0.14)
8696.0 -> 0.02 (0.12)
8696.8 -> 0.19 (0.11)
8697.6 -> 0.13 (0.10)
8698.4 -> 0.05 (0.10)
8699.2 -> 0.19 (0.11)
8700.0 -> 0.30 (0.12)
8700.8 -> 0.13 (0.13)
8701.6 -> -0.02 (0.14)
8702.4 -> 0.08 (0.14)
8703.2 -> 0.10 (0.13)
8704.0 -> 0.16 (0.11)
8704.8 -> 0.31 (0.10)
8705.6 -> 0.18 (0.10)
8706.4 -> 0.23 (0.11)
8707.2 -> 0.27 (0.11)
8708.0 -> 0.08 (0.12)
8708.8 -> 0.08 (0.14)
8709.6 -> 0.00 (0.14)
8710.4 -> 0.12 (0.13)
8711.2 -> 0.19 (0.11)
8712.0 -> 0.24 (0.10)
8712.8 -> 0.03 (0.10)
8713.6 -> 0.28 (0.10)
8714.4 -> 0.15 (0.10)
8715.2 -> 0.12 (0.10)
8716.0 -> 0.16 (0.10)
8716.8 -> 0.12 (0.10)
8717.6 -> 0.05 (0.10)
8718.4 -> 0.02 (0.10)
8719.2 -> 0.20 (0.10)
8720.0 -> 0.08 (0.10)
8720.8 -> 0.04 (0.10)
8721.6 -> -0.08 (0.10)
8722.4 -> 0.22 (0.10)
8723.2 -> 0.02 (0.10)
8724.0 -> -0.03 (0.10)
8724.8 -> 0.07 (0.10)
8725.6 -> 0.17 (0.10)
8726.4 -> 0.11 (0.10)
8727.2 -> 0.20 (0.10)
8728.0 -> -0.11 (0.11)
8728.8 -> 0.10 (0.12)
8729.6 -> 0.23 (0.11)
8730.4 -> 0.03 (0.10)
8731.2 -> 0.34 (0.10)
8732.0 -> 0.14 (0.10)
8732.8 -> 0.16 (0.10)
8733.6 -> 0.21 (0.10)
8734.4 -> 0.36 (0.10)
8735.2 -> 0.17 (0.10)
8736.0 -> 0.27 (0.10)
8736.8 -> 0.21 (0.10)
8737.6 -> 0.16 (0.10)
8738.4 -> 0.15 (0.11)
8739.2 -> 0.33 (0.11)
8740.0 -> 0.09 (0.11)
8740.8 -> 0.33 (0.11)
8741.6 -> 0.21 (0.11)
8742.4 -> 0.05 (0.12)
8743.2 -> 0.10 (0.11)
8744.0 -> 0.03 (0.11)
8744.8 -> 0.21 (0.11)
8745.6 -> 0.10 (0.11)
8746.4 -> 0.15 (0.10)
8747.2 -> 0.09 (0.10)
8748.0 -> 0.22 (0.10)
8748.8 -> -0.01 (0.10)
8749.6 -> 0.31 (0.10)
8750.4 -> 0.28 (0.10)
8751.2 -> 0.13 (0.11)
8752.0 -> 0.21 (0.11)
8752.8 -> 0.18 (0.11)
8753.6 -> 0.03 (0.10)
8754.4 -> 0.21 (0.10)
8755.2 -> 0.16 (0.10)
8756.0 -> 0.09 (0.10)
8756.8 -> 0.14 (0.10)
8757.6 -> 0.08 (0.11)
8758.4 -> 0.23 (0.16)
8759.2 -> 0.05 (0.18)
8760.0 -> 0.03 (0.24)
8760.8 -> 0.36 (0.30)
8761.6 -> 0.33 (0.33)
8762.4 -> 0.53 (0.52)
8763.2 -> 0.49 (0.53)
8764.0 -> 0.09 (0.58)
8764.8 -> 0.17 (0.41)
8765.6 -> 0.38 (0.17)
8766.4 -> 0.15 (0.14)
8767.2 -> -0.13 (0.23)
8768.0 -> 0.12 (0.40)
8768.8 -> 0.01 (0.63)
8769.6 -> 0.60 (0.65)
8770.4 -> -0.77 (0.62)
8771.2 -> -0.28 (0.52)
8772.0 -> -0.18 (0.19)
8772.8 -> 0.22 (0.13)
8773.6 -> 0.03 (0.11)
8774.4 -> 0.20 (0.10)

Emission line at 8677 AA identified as H-beta 4861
